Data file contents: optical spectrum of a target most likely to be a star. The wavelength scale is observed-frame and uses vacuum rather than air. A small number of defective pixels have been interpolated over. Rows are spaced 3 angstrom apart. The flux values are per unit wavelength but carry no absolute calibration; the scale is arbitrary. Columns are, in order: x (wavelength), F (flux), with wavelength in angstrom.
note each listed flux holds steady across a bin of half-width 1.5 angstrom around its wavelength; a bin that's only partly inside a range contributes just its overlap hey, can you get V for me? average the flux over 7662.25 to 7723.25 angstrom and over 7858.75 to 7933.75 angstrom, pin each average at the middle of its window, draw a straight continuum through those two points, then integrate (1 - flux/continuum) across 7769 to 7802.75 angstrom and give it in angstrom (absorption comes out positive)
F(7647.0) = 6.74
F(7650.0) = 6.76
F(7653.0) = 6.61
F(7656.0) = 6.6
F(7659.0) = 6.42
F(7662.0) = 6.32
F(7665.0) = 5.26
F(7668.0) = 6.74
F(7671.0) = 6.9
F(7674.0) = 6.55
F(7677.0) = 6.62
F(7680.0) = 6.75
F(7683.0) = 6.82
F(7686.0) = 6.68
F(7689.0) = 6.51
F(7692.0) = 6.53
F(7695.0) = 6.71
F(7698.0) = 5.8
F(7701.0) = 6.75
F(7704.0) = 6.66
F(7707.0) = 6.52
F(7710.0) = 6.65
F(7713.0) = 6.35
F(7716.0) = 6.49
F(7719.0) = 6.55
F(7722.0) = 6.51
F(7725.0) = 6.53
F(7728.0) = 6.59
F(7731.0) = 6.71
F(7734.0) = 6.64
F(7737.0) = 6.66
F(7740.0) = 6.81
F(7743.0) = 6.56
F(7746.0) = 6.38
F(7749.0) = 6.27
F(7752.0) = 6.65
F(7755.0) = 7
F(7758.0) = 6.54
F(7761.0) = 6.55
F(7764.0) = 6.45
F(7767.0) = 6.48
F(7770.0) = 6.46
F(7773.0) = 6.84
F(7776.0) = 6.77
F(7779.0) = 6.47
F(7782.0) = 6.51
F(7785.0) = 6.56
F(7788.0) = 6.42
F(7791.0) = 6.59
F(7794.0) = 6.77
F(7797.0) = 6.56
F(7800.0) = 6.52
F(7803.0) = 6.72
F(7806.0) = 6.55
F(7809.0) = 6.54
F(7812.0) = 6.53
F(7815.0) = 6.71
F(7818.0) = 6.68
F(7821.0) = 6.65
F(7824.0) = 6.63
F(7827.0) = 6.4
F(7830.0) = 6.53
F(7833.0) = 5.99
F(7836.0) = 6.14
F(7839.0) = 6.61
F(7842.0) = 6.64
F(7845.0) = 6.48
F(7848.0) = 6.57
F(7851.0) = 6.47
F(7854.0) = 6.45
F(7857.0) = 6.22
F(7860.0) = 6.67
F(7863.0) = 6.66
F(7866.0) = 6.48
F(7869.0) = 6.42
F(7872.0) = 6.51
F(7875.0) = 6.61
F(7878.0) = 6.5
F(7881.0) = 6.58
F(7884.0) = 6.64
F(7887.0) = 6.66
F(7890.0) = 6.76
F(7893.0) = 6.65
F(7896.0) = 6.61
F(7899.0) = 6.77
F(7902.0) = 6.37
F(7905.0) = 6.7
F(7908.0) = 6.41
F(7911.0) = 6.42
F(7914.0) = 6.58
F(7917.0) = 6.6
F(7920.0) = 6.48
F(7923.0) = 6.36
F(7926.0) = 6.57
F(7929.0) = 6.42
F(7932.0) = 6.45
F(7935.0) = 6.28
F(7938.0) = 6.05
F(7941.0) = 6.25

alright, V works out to -0.3 angstrom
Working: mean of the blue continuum 6.51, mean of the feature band 6.59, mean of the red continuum 6.55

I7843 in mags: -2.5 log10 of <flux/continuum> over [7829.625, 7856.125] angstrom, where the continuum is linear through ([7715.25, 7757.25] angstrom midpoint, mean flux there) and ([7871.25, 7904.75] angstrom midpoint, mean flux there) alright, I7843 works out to 0.03 mag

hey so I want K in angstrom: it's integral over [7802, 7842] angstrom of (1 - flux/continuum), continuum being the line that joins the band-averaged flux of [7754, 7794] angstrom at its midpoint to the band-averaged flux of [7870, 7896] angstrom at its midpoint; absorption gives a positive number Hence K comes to 0.5 angstrom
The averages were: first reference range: 6.59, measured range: 6.52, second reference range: 6.61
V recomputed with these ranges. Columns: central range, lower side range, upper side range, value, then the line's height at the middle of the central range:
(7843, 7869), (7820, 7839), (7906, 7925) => -0.3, 6.43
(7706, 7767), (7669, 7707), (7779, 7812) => 0.2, 6.59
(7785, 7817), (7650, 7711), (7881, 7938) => -0.3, 6.53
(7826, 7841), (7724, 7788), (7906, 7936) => 0.4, 6.53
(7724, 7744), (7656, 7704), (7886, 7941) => -0.5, 6.5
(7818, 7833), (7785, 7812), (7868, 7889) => 0.2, 6.58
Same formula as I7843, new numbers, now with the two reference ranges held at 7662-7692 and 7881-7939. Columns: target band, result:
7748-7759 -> -0.02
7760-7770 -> 0.01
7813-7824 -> -0.02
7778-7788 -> 0.00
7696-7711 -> 0.01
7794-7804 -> -0.02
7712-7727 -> 0.01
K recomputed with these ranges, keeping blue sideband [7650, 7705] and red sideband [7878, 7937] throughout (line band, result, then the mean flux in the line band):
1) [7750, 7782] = -0.4 angstrom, 6.61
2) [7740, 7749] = 0.0 angstrom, 6.49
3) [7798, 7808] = -0.1 angstrom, 6.59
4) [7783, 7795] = -0.1 angstrom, 6.57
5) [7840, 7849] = 0.0 angstrom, 6.57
